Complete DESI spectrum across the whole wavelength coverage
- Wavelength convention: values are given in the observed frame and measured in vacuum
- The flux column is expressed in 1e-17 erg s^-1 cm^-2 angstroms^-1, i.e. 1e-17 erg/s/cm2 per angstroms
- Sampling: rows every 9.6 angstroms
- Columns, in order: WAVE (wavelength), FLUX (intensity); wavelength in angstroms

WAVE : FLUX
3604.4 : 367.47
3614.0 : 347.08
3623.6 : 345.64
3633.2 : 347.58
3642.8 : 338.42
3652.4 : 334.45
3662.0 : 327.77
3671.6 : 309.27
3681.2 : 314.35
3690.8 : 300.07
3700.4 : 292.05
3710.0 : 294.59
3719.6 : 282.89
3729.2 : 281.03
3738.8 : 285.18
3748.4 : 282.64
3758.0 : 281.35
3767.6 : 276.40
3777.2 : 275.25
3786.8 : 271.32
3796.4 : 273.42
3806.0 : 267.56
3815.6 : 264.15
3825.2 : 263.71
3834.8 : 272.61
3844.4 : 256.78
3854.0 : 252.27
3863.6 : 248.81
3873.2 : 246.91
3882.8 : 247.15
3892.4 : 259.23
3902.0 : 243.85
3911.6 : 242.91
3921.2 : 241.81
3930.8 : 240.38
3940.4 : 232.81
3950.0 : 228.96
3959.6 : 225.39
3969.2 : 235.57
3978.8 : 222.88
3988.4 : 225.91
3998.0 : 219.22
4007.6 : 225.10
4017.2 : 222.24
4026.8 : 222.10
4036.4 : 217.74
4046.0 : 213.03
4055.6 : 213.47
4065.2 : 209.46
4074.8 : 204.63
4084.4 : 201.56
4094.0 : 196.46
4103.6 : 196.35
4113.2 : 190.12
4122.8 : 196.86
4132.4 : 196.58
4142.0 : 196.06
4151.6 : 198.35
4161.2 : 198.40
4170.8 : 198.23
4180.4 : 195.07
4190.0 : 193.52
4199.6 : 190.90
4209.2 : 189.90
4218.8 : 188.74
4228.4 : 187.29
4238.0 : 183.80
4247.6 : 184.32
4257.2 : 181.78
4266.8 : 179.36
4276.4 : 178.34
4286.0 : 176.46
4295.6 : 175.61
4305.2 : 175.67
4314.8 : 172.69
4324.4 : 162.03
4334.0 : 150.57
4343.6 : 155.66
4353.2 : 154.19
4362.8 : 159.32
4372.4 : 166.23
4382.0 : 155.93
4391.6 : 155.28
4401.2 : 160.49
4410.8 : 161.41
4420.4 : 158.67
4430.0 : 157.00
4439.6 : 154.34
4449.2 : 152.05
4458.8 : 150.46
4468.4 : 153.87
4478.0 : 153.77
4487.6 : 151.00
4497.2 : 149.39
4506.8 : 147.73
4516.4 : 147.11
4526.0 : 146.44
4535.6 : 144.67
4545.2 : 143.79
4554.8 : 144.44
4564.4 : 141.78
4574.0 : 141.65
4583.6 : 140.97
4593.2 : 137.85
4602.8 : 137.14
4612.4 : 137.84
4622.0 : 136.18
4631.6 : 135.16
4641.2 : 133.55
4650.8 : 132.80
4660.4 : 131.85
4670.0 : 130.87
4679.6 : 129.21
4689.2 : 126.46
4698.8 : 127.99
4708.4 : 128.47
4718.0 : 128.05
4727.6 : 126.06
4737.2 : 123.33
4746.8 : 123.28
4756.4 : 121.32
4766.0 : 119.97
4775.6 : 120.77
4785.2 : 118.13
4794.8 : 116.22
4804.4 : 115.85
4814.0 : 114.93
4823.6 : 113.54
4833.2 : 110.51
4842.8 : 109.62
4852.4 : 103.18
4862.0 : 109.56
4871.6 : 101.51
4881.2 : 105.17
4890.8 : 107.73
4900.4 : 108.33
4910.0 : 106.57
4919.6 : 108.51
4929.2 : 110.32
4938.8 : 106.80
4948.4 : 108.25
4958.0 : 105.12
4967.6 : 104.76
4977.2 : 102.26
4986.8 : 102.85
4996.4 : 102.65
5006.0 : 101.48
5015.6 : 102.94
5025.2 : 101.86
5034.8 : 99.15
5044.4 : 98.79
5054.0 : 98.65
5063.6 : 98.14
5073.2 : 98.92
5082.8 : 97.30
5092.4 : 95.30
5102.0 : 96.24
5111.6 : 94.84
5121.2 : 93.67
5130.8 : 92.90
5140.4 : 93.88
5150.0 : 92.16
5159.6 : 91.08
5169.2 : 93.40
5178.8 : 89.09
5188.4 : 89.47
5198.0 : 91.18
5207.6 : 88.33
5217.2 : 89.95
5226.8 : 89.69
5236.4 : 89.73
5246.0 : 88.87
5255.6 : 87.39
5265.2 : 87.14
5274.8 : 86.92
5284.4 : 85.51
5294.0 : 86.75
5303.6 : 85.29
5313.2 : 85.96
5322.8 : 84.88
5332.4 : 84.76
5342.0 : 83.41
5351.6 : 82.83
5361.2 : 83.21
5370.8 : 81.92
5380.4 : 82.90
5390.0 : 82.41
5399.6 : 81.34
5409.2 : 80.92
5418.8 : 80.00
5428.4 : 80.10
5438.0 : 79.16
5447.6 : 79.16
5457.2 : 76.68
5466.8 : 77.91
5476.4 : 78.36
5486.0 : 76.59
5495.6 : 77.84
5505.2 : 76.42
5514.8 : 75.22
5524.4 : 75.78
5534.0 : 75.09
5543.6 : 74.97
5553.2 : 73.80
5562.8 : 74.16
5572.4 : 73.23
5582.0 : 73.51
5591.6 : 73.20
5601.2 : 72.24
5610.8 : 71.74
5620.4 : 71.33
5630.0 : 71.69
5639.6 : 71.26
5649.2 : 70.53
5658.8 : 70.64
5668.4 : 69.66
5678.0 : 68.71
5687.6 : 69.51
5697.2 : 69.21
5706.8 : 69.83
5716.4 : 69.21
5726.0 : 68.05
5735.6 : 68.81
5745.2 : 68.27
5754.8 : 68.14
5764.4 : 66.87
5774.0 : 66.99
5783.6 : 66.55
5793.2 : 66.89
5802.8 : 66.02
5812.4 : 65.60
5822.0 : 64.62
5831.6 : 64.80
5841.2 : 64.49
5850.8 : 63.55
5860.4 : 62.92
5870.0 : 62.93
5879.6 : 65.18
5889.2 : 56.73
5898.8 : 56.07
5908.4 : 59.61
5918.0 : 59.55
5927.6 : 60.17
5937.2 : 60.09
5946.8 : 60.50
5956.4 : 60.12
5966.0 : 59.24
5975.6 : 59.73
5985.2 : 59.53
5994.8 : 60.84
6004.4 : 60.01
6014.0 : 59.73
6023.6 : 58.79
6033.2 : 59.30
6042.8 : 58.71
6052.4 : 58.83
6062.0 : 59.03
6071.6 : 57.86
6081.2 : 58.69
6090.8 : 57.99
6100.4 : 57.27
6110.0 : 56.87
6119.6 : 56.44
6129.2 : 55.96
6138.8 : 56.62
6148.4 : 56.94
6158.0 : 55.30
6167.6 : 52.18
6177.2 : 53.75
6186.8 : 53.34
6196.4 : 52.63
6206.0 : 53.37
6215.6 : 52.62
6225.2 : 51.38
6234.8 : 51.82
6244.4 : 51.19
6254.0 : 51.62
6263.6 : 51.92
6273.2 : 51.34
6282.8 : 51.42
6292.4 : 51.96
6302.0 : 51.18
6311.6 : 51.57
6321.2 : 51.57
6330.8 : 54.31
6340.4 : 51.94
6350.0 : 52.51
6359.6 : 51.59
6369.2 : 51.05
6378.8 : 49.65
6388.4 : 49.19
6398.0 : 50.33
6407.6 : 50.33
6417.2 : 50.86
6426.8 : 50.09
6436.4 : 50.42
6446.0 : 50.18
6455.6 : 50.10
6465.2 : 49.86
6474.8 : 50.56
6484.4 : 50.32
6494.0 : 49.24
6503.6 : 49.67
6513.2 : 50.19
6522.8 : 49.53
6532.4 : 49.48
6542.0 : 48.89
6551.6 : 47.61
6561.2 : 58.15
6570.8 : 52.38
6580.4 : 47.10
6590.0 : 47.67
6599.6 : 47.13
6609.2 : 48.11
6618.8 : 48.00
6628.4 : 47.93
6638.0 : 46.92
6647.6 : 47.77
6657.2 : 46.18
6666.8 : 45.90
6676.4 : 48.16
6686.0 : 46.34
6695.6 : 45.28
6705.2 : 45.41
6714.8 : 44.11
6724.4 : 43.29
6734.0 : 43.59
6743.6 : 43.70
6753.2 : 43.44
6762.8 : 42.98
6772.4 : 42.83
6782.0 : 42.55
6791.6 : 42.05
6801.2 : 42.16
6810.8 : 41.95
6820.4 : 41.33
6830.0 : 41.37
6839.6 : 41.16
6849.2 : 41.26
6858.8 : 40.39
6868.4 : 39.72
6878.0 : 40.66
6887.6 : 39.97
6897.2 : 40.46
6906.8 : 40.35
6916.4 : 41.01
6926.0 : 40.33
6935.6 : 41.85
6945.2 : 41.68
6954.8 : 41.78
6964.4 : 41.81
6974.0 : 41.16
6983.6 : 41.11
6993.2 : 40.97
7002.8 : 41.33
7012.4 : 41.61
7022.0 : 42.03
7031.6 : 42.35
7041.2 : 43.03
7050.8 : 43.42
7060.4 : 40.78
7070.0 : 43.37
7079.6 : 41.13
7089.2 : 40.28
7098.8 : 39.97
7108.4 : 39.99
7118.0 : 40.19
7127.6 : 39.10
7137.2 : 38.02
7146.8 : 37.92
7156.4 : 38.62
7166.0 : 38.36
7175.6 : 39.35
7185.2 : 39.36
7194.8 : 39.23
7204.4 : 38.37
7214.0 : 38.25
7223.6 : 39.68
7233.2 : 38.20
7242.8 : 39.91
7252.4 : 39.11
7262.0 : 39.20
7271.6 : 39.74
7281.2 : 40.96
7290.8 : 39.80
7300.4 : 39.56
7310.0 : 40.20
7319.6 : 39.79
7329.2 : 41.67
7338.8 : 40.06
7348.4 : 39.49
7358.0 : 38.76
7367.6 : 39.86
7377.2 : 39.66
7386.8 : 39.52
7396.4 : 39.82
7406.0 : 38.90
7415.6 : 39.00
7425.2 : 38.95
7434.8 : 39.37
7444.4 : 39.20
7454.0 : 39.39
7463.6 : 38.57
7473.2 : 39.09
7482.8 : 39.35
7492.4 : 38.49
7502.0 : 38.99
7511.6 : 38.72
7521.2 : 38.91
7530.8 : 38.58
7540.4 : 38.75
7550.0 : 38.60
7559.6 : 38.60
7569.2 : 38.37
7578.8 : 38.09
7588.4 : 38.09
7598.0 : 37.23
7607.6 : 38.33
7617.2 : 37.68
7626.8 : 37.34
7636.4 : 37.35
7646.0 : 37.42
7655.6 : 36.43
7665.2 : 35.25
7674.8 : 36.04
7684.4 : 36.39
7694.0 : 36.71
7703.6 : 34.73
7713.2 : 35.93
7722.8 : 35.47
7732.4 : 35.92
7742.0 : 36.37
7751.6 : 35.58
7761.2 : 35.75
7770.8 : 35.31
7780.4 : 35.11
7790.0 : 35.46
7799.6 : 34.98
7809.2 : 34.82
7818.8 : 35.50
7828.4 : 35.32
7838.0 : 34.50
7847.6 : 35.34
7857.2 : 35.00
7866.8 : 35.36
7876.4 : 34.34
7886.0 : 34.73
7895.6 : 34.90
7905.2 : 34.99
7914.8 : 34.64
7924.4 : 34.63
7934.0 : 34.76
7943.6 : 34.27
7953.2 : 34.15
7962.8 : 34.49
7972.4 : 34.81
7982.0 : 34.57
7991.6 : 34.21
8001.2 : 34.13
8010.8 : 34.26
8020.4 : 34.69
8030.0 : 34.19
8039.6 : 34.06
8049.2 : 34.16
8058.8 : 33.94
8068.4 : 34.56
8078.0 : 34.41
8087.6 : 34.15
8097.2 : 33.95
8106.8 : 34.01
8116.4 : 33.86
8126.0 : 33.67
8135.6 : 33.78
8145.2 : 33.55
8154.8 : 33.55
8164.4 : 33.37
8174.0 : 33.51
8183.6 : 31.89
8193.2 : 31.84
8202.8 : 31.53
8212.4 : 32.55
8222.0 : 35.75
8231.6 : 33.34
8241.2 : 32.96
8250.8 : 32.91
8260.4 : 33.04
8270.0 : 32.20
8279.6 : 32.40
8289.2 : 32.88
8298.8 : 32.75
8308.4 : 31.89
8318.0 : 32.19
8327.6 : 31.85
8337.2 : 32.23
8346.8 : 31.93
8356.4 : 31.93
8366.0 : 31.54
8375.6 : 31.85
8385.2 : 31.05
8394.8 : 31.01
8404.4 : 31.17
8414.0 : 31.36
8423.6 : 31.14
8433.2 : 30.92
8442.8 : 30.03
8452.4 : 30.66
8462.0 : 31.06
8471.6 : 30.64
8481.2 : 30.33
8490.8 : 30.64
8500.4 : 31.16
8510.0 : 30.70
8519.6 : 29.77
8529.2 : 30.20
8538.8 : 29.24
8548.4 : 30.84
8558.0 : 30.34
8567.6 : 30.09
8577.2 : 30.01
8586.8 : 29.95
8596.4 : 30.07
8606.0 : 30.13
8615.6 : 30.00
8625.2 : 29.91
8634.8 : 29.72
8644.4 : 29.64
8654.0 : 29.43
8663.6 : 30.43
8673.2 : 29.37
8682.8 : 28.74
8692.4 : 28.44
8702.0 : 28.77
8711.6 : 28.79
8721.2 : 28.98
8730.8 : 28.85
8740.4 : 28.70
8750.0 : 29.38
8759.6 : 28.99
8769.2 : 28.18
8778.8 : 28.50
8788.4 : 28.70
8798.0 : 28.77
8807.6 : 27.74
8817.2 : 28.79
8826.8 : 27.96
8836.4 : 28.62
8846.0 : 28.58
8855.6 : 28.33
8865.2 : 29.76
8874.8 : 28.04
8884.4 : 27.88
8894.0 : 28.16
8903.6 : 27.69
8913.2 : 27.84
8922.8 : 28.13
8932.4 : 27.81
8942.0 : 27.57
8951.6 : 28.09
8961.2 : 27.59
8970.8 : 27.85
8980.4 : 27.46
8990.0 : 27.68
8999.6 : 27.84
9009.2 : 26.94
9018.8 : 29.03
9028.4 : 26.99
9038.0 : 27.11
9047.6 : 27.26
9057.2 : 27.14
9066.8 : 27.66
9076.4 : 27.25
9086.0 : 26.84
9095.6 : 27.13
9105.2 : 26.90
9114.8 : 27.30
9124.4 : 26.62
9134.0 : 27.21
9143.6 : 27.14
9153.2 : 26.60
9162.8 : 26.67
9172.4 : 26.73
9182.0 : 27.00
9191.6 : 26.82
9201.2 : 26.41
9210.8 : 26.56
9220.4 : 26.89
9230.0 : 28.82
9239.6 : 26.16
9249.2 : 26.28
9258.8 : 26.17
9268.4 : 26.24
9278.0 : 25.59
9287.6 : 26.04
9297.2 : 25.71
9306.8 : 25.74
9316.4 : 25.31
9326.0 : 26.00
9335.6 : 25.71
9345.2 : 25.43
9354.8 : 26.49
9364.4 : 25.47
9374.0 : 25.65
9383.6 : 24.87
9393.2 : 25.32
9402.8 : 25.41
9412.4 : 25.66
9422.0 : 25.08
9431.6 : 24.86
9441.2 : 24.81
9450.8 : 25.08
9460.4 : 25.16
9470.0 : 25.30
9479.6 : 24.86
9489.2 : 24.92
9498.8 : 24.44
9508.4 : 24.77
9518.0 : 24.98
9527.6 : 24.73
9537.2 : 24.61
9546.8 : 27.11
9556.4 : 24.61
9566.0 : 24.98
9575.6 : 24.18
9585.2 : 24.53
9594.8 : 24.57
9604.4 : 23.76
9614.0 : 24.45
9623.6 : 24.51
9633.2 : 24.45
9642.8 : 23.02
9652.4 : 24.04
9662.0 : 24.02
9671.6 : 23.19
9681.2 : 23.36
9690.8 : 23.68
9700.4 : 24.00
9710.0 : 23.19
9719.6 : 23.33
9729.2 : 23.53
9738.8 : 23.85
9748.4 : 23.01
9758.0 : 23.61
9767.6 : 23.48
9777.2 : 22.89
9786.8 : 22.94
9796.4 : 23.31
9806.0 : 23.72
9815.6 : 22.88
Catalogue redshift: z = 1.658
